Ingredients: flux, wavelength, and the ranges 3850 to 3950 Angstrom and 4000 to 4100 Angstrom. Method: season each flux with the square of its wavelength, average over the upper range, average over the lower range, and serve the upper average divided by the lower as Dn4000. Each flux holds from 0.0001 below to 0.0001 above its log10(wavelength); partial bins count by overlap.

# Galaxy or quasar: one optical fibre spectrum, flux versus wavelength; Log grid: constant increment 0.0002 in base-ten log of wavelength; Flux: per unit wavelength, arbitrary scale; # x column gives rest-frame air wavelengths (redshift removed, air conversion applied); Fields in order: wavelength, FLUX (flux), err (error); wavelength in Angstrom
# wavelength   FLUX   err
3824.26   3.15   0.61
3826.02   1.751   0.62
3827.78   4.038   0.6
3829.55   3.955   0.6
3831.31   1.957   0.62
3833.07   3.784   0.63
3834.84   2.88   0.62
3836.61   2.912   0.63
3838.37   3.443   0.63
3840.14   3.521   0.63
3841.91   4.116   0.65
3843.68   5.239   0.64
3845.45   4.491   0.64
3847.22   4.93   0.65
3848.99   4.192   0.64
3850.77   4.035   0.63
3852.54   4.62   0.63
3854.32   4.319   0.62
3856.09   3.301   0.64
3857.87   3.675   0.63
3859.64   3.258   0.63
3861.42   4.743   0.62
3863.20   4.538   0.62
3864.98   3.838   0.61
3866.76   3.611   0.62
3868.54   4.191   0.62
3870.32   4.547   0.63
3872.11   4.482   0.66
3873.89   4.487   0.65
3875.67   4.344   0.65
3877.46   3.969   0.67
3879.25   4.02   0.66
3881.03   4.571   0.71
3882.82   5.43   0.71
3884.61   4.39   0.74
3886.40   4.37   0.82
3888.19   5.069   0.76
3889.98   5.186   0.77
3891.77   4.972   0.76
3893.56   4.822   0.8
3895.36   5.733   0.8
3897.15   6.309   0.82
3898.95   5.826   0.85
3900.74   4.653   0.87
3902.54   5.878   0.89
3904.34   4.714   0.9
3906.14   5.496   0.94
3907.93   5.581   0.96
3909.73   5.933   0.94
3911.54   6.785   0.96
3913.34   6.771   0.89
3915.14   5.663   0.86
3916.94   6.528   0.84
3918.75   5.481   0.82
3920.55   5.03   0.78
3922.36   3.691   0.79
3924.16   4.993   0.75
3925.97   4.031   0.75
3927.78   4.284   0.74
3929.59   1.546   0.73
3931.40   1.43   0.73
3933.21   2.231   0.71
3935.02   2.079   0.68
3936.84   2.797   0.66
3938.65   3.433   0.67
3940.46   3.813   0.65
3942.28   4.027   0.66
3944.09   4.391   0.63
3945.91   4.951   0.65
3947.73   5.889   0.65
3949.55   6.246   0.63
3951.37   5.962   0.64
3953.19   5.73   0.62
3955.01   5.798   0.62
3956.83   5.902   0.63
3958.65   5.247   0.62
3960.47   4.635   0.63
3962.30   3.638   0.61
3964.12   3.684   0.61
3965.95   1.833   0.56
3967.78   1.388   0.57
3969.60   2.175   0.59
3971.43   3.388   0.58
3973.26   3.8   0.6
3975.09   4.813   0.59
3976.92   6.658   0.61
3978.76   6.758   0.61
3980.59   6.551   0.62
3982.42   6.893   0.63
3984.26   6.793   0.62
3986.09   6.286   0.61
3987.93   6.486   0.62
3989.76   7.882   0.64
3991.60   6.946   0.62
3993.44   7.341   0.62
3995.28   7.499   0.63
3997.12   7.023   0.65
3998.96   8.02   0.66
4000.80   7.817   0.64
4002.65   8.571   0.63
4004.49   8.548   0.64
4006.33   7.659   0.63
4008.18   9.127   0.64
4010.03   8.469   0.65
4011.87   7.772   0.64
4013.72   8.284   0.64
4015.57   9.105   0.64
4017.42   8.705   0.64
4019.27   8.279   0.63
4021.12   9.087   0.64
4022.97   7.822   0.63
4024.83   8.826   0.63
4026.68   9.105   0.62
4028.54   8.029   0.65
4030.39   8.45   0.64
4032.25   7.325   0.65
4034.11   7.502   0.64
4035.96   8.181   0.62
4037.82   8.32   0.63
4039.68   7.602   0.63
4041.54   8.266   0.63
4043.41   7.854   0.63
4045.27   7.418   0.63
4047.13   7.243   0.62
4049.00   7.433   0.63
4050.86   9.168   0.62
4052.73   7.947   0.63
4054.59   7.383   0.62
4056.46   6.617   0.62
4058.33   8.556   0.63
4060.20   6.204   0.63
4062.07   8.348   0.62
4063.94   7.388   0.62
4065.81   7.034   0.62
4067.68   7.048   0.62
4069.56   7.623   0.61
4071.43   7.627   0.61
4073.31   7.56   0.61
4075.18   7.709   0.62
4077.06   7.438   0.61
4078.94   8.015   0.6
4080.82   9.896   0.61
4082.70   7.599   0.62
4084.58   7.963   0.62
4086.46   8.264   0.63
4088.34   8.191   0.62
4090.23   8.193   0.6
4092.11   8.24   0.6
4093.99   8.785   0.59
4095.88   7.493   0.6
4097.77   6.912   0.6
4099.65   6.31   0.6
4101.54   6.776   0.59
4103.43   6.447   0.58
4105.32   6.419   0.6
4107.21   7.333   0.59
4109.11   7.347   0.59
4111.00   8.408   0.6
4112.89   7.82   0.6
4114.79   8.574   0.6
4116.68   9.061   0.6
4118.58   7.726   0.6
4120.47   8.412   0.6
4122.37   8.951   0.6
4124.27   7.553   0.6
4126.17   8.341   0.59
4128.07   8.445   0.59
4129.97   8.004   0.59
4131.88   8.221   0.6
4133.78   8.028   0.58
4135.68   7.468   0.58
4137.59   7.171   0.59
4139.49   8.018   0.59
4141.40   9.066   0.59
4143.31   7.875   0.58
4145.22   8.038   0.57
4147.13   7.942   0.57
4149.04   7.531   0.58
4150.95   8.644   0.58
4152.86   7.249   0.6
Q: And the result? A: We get 1.89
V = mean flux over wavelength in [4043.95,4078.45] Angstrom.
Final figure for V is 7.55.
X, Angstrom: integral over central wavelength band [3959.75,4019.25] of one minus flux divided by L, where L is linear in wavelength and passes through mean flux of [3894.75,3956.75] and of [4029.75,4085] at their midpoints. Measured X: -0.94 Angstrom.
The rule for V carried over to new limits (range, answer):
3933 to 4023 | 5.99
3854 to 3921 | 4.92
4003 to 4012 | 8.39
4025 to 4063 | 7.87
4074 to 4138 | 7.87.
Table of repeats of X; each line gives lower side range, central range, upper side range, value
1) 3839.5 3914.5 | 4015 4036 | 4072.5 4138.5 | -5.0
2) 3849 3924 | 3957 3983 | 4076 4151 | 6.9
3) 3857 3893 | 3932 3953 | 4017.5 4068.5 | 5.9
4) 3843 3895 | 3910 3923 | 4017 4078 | -1.1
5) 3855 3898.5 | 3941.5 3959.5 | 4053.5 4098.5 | 0.9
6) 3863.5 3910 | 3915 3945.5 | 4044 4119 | 9.1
